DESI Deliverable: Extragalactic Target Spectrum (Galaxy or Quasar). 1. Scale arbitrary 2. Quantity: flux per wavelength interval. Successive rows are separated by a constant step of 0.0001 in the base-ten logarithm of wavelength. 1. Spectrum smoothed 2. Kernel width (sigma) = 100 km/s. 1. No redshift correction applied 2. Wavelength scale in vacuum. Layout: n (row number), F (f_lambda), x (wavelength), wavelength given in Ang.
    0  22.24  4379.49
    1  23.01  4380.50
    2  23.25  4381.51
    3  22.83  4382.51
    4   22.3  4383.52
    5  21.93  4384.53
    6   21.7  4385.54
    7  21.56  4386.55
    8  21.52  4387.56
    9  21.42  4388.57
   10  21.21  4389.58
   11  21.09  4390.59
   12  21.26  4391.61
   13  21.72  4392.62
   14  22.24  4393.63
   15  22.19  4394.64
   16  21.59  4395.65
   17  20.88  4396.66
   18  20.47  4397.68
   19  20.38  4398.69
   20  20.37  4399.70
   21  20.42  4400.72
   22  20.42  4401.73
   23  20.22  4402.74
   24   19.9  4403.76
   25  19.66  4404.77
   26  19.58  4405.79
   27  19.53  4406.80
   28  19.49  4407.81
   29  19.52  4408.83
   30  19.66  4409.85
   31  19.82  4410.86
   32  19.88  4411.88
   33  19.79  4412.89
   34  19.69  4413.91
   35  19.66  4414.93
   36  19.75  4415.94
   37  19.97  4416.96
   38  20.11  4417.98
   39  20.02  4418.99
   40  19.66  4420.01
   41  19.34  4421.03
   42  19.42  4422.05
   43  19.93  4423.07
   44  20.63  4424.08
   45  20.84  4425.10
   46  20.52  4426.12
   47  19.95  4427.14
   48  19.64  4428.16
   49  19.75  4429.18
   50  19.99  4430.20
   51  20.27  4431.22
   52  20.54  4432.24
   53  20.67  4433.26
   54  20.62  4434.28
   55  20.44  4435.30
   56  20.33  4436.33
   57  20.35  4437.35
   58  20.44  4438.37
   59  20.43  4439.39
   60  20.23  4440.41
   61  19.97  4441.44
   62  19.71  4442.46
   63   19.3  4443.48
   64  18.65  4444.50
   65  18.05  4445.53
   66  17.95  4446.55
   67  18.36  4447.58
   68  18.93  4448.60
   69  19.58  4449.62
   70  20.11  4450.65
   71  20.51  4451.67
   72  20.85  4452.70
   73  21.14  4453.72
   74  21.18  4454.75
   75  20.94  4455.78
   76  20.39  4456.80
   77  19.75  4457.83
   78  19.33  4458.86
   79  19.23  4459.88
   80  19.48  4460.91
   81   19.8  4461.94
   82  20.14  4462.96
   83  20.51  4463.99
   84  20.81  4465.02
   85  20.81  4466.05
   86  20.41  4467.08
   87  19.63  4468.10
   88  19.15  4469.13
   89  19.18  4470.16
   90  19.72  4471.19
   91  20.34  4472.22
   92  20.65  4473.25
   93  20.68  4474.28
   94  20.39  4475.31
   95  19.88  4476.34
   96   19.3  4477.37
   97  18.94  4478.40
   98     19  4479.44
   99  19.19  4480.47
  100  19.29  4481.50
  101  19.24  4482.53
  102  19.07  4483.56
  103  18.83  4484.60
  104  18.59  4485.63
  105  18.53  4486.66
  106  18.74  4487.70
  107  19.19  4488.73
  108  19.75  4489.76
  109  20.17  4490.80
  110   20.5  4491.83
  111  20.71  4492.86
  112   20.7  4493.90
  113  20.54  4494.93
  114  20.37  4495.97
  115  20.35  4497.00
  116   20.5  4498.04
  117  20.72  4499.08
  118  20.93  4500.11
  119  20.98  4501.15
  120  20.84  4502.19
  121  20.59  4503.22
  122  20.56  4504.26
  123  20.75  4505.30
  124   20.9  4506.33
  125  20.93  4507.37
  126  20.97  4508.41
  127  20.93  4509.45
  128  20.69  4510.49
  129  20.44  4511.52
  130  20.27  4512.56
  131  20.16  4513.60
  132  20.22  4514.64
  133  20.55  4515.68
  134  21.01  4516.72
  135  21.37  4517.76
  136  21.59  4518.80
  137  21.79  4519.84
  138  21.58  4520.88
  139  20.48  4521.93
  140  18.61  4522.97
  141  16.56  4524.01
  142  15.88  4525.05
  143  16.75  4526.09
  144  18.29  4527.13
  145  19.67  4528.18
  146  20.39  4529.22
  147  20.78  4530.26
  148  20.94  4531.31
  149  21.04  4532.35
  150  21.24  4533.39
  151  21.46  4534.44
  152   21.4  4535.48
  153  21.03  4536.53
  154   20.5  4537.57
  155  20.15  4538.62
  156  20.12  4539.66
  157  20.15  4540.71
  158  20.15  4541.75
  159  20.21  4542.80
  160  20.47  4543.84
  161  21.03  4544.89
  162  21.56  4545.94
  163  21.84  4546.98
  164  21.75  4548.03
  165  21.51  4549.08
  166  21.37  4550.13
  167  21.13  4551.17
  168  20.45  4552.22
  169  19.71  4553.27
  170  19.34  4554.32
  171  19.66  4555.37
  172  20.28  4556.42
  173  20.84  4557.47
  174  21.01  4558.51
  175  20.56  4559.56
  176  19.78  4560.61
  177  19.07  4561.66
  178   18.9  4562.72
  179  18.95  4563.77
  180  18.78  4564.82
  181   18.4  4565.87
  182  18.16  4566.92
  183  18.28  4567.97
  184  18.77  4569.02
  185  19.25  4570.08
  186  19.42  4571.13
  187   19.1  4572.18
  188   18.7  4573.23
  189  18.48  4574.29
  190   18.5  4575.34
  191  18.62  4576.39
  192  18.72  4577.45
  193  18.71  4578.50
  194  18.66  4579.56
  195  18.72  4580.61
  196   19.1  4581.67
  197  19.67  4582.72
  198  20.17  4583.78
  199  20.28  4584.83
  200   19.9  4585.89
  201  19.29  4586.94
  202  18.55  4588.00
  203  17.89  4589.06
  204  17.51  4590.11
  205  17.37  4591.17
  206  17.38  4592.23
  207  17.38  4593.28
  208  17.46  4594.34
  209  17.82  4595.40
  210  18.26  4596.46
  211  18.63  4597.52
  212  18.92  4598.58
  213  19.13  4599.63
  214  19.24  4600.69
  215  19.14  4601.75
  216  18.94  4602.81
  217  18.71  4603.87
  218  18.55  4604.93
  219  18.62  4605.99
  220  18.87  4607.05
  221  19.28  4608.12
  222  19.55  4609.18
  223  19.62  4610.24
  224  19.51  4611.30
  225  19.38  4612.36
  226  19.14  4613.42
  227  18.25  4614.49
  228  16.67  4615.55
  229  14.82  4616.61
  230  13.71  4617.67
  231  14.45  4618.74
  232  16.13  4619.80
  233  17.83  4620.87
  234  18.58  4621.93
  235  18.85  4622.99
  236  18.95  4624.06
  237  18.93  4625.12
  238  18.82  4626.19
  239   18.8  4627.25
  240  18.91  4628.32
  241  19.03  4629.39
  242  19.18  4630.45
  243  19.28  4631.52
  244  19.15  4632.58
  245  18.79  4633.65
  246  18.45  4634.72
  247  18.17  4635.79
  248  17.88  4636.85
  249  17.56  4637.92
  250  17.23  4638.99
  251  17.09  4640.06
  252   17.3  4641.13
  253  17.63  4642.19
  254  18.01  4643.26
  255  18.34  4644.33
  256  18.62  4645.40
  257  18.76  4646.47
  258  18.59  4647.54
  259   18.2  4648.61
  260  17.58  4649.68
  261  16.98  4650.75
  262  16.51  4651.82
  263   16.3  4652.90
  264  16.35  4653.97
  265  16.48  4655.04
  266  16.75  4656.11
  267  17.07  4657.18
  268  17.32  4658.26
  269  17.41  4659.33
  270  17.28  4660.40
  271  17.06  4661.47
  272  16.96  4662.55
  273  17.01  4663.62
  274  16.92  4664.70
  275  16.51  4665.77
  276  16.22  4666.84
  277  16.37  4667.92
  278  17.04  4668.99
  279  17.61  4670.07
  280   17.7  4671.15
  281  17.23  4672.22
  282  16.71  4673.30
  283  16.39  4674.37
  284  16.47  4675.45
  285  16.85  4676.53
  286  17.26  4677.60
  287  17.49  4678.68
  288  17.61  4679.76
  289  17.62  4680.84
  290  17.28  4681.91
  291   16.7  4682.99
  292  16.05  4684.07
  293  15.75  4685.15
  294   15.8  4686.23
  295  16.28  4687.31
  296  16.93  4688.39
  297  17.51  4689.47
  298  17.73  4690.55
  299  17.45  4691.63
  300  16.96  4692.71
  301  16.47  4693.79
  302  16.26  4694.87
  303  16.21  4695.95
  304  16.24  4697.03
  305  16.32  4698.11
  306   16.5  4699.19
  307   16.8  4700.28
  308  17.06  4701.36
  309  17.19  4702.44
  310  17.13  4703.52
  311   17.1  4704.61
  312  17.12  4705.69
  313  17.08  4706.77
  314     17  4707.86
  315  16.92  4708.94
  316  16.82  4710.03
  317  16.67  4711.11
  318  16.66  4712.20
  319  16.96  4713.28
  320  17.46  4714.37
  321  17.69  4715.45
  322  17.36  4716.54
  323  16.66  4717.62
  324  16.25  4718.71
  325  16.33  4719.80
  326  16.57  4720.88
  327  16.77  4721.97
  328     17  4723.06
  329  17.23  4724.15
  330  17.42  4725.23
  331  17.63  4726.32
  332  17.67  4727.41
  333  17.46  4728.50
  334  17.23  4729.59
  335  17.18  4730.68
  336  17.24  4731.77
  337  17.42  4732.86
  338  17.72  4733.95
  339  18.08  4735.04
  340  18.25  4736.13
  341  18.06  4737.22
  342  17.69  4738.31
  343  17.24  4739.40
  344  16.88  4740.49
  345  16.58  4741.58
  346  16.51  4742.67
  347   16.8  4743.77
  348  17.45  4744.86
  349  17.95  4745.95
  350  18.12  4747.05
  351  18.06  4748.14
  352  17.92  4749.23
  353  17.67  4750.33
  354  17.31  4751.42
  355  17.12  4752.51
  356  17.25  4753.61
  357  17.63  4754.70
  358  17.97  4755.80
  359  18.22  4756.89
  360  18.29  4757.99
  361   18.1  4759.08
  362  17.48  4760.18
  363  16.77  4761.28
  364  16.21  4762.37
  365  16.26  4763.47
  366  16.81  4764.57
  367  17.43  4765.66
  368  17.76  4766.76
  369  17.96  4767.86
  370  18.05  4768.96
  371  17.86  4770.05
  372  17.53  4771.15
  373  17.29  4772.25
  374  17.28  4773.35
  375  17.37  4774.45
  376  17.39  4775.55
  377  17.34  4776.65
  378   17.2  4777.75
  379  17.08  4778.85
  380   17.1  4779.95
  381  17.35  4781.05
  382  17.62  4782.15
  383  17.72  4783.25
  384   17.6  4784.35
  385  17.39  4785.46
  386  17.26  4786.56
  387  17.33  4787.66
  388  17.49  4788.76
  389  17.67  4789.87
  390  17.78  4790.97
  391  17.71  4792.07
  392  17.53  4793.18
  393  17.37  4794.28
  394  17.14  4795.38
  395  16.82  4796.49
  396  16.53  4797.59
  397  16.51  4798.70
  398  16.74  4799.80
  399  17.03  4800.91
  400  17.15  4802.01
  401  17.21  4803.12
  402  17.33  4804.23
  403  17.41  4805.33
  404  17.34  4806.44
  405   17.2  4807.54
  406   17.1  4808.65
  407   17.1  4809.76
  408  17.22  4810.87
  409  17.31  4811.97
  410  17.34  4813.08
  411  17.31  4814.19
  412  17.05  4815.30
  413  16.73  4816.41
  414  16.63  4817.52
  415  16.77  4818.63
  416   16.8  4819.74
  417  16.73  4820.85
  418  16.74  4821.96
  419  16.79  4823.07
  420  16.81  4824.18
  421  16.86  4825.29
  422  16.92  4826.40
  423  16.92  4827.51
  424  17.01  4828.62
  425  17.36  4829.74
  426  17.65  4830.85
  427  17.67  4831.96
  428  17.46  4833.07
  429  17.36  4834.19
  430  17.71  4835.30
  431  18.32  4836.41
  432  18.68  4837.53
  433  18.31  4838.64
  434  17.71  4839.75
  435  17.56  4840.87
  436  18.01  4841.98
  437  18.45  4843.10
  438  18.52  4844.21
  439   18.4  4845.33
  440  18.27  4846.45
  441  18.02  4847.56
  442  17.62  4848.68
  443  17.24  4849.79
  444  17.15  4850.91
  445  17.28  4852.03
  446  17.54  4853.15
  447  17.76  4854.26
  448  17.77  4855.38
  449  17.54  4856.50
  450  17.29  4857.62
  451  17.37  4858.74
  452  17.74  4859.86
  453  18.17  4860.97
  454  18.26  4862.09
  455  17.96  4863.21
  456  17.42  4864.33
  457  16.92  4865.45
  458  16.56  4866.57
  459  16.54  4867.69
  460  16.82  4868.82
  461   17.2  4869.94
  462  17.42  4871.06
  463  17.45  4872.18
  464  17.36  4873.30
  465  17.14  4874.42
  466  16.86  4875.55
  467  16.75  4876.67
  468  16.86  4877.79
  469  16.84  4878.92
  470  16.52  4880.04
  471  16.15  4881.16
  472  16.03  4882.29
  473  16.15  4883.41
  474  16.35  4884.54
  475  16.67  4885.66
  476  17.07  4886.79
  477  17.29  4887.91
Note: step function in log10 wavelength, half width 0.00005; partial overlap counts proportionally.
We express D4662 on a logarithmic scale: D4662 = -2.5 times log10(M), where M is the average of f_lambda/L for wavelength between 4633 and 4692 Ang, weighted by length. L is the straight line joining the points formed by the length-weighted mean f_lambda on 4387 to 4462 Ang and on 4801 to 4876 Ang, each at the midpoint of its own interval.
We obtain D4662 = 0.08 mag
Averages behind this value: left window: 20.1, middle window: 17.2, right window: 17.4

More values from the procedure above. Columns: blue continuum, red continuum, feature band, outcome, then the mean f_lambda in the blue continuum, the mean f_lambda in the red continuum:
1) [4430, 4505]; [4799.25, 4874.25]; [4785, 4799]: 0.03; 19.9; 17.4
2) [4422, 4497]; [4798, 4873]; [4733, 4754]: 0.03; 19.9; 17.4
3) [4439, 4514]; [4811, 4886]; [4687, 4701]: 0.10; 20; 17.3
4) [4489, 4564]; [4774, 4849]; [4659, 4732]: 0.10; 20.4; 17.4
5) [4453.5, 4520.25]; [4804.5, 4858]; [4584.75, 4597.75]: 0.07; 20.2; 17.4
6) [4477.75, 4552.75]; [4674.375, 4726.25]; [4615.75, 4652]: 0.01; 20.2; 16.9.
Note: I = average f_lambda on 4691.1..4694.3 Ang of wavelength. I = 17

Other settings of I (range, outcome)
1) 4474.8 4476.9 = 20.1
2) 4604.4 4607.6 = 18.6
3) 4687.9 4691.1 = 17.4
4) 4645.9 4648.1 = 18.7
